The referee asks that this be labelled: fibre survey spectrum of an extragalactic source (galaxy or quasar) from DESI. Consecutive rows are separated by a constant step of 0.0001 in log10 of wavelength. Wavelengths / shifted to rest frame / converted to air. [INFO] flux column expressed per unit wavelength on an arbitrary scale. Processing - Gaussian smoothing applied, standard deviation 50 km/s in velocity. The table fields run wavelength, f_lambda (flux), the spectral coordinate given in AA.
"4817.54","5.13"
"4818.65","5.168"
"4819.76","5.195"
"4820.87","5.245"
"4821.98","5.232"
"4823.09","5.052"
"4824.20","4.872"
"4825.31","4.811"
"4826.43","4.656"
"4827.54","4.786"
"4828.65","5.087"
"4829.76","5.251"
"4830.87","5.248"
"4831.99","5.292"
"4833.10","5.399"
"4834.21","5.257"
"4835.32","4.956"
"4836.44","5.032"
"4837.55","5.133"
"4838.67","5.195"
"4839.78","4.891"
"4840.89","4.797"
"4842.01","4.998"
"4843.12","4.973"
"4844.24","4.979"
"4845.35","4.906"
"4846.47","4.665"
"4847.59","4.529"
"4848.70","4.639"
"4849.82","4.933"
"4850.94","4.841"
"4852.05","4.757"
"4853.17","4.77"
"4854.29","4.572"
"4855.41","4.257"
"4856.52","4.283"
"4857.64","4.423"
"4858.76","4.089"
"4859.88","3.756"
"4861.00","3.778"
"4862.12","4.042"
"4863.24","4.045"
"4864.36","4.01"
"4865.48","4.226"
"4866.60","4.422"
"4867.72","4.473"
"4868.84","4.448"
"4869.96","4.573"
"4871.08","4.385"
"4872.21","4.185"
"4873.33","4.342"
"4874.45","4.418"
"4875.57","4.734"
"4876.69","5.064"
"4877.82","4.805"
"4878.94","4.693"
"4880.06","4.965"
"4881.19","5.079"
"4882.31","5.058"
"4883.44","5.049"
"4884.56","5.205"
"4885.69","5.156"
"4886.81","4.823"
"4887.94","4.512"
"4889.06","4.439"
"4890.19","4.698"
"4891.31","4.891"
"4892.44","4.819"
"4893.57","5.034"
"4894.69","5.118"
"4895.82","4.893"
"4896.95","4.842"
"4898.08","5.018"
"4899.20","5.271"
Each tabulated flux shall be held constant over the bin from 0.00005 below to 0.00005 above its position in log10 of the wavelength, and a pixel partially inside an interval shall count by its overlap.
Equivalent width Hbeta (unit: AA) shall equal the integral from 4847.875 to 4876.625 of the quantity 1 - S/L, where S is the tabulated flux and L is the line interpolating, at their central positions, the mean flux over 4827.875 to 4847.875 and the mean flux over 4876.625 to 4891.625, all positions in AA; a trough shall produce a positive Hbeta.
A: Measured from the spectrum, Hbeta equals 3.29 AA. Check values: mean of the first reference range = 5.04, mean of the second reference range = 4.88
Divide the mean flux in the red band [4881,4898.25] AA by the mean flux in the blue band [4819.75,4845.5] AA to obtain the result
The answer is 0.97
